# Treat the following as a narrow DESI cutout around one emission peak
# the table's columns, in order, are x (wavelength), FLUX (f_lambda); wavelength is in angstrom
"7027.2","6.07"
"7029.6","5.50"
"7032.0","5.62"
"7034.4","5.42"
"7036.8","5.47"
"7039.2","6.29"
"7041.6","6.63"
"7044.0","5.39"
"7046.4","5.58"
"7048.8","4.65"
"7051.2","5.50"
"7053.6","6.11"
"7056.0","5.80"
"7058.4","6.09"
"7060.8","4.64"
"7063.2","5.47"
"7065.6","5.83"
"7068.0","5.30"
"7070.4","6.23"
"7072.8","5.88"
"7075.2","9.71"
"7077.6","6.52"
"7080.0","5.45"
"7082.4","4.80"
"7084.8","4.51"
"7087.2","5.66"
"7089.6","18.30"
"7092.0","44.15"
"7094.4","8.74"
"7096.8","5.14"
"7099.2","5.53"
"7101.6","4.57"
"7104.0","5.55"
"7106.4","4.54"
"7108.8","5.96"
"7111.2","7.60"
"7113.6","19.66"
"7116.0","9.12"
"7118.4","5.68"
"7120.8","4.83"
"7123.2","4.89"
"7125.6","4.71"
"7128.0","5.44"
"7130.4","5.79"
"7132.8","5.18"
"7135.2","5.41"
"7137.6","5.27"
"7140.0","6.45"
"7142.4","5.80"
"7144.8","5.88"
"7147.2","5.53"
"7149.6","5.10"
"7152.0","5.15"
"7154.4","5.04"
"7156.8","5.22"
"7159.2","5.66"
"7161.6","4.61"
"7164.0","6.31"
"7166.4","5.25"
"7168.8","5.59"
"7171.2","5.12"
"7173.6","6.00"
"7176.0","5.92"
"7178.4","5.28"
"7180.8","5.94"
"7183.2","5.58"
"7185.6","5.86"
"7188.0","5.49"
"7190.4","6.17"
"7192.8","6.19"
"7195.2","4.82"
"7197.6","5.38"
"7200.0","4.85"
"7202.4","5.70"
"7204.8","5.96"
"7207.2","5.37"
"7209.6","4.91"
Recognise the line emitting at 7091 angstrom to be H-alpha 6563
